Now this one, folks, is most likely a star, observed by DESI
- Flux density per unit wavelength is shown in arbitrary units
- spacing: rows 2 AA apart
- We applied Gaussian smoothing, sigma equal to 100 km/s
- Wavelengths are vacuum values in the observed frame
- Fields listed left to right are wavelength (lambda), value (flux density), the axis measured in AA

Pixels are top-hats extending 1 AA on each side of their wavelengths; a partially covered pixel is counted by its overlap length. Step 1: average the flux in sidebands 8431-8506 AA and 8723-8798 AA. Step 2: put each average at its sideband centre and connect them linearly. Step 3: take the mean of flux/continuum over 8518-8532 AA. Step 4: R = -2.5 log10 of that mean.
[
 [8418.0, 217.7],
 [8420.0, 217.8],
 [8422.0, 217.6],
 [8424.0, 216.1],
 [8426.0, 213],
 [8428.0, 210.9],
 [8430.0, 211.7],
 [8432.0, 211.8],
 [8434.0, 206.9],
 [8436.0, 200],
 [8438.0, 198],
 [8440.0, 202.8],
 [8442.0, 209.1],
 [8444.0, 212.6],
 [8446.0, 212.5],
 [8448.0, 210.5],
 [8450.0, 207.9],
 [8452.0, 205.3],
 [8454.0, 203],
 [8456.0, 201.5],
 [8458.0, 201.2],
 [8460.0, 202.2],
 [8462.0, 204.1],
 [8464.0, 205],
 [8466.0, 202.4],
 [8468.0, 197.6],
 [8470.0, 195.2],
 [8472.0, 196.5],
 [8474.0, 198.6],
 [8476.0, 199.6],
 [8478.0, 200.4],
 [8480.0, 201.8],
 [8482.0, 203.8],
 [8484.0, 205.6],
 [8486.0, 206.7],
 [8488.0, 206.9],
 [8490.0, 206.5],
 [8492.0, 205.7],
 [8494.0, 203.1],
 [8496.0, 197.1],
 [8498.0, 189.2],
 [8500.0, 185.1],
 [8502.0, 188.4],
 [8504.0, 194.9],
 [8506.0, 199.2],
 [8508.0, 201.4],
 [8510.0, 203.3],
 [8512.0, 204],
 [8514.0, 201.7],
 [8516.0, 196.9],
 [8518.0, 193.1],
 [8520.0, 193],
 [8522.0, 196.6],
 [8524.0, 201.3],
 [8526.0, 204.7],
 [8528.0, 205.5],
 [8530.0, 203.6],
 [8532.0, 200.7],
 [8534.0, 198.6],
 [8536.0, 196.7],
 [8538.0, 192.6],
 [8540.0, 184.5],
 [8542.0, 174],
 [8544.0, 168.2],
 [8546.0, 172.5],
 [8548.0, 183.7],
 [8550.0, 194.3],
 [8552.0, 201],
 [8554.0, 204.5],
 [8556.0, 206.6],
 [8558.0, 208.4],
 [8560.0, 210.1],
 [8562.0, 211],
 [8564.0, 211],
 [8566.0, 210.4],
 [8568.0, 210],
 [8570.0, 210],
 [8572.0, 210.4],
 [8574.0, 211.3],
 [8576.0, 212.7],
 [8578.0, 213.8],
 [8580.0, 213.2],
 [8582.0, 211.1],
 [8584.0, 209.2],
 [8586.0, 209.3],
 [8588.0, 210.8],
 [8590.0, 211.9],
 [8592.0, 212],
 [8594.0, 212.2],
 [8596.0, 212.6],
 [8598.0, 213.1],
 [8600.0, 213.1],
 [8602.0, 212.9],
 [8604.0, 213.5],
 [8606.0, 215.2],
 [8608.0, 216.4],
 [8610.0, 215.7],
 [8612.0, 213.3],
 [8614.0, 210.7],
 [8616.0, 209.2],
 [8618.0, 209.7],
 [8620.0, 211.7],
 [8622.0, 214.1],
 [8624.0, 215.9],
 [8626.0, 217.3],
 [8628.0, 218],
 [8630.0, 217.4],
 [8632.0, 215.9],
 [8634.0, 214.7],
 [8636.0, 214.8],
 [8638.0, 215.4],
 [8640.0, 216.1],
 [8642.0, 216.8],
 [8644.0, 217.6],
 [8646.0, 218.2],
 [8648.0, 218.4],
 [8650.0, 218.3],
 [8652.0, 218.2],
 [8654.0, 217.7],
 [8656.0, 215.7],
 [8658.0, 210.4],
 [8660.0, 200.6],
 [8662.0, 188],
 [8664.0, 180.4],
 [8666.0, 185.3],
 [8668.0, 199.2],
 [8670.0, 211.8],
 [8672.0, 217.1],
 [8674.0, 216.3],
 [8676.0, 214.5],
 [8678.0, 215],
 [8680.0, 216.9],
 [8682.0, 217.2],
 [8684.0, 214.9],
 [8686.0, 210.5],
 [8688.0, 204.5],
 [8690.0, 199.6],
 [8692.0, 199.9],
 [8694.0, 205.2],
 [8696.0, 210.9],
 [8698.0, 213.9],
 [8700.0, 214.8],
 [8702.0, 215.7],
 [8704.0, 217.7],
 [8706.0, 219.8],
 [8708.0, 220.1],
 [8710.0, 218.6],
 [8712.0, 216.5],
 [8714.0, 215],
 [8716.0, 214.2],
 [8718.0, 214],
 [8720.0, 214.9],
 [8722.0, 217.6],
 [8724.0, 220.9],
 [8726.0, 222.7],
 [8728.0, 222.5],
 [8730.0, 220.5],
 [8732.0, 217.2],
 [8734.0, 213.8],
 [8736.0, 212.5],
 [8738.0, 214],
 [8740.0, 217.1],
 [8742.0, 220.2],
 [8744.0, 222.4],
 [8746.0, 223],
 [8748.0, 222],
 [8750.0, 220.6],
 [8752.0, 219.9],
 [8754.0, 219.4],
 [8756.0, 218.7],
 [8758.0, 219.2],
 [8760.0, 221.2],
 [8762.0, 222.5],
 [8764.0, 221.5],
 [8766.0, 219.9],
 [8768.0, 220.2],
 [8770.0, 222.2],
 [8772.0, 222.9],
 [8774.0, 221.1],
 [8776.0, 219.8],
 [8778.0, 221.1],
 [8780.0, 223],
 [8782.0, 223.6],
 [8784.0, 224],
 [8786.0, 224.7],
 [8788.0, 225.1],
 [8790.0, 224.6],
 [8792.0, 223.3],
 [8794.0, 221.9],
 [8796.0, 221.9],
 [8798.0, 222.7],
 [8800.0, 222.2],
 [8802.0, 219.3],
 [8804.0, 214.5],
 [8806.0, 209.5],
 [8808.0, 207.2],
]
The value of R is 0.03 mag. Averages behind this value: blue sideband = 202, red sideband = 221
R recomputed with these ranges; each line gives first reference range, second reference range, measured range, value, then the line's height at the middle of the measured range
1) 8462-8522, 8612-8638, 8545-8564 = 0.04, 206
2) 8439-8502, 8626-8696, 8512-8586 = 0.03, 206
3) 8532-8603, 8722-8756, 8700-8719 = 0.00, 217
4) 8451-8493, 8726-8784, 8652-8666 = 0.06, 214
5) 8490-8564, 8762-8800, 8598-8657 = -0.04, 207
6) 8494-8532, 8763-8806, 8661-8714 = 0.02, 213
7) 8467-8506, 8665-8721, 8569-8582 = -0.04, 205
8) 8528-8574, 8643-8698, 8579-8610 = -0.05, 203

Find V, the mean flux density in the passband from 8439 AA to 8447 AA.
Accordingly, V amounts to 209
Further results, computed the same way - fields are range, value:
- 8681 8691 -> 209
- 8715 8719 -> 214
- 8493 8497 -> 200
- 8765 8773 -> 221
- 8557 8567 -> 210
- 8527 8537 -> 201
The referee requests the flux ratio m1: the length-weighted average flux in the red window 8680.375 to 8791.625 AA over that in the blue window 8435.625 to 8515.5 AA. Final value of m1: 1.08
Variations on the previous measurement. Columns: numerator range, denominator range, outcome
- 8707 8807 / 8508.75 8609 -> 1.08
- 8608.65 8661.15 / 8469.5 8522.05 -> 1.08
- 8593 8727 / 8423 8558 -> 1.06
